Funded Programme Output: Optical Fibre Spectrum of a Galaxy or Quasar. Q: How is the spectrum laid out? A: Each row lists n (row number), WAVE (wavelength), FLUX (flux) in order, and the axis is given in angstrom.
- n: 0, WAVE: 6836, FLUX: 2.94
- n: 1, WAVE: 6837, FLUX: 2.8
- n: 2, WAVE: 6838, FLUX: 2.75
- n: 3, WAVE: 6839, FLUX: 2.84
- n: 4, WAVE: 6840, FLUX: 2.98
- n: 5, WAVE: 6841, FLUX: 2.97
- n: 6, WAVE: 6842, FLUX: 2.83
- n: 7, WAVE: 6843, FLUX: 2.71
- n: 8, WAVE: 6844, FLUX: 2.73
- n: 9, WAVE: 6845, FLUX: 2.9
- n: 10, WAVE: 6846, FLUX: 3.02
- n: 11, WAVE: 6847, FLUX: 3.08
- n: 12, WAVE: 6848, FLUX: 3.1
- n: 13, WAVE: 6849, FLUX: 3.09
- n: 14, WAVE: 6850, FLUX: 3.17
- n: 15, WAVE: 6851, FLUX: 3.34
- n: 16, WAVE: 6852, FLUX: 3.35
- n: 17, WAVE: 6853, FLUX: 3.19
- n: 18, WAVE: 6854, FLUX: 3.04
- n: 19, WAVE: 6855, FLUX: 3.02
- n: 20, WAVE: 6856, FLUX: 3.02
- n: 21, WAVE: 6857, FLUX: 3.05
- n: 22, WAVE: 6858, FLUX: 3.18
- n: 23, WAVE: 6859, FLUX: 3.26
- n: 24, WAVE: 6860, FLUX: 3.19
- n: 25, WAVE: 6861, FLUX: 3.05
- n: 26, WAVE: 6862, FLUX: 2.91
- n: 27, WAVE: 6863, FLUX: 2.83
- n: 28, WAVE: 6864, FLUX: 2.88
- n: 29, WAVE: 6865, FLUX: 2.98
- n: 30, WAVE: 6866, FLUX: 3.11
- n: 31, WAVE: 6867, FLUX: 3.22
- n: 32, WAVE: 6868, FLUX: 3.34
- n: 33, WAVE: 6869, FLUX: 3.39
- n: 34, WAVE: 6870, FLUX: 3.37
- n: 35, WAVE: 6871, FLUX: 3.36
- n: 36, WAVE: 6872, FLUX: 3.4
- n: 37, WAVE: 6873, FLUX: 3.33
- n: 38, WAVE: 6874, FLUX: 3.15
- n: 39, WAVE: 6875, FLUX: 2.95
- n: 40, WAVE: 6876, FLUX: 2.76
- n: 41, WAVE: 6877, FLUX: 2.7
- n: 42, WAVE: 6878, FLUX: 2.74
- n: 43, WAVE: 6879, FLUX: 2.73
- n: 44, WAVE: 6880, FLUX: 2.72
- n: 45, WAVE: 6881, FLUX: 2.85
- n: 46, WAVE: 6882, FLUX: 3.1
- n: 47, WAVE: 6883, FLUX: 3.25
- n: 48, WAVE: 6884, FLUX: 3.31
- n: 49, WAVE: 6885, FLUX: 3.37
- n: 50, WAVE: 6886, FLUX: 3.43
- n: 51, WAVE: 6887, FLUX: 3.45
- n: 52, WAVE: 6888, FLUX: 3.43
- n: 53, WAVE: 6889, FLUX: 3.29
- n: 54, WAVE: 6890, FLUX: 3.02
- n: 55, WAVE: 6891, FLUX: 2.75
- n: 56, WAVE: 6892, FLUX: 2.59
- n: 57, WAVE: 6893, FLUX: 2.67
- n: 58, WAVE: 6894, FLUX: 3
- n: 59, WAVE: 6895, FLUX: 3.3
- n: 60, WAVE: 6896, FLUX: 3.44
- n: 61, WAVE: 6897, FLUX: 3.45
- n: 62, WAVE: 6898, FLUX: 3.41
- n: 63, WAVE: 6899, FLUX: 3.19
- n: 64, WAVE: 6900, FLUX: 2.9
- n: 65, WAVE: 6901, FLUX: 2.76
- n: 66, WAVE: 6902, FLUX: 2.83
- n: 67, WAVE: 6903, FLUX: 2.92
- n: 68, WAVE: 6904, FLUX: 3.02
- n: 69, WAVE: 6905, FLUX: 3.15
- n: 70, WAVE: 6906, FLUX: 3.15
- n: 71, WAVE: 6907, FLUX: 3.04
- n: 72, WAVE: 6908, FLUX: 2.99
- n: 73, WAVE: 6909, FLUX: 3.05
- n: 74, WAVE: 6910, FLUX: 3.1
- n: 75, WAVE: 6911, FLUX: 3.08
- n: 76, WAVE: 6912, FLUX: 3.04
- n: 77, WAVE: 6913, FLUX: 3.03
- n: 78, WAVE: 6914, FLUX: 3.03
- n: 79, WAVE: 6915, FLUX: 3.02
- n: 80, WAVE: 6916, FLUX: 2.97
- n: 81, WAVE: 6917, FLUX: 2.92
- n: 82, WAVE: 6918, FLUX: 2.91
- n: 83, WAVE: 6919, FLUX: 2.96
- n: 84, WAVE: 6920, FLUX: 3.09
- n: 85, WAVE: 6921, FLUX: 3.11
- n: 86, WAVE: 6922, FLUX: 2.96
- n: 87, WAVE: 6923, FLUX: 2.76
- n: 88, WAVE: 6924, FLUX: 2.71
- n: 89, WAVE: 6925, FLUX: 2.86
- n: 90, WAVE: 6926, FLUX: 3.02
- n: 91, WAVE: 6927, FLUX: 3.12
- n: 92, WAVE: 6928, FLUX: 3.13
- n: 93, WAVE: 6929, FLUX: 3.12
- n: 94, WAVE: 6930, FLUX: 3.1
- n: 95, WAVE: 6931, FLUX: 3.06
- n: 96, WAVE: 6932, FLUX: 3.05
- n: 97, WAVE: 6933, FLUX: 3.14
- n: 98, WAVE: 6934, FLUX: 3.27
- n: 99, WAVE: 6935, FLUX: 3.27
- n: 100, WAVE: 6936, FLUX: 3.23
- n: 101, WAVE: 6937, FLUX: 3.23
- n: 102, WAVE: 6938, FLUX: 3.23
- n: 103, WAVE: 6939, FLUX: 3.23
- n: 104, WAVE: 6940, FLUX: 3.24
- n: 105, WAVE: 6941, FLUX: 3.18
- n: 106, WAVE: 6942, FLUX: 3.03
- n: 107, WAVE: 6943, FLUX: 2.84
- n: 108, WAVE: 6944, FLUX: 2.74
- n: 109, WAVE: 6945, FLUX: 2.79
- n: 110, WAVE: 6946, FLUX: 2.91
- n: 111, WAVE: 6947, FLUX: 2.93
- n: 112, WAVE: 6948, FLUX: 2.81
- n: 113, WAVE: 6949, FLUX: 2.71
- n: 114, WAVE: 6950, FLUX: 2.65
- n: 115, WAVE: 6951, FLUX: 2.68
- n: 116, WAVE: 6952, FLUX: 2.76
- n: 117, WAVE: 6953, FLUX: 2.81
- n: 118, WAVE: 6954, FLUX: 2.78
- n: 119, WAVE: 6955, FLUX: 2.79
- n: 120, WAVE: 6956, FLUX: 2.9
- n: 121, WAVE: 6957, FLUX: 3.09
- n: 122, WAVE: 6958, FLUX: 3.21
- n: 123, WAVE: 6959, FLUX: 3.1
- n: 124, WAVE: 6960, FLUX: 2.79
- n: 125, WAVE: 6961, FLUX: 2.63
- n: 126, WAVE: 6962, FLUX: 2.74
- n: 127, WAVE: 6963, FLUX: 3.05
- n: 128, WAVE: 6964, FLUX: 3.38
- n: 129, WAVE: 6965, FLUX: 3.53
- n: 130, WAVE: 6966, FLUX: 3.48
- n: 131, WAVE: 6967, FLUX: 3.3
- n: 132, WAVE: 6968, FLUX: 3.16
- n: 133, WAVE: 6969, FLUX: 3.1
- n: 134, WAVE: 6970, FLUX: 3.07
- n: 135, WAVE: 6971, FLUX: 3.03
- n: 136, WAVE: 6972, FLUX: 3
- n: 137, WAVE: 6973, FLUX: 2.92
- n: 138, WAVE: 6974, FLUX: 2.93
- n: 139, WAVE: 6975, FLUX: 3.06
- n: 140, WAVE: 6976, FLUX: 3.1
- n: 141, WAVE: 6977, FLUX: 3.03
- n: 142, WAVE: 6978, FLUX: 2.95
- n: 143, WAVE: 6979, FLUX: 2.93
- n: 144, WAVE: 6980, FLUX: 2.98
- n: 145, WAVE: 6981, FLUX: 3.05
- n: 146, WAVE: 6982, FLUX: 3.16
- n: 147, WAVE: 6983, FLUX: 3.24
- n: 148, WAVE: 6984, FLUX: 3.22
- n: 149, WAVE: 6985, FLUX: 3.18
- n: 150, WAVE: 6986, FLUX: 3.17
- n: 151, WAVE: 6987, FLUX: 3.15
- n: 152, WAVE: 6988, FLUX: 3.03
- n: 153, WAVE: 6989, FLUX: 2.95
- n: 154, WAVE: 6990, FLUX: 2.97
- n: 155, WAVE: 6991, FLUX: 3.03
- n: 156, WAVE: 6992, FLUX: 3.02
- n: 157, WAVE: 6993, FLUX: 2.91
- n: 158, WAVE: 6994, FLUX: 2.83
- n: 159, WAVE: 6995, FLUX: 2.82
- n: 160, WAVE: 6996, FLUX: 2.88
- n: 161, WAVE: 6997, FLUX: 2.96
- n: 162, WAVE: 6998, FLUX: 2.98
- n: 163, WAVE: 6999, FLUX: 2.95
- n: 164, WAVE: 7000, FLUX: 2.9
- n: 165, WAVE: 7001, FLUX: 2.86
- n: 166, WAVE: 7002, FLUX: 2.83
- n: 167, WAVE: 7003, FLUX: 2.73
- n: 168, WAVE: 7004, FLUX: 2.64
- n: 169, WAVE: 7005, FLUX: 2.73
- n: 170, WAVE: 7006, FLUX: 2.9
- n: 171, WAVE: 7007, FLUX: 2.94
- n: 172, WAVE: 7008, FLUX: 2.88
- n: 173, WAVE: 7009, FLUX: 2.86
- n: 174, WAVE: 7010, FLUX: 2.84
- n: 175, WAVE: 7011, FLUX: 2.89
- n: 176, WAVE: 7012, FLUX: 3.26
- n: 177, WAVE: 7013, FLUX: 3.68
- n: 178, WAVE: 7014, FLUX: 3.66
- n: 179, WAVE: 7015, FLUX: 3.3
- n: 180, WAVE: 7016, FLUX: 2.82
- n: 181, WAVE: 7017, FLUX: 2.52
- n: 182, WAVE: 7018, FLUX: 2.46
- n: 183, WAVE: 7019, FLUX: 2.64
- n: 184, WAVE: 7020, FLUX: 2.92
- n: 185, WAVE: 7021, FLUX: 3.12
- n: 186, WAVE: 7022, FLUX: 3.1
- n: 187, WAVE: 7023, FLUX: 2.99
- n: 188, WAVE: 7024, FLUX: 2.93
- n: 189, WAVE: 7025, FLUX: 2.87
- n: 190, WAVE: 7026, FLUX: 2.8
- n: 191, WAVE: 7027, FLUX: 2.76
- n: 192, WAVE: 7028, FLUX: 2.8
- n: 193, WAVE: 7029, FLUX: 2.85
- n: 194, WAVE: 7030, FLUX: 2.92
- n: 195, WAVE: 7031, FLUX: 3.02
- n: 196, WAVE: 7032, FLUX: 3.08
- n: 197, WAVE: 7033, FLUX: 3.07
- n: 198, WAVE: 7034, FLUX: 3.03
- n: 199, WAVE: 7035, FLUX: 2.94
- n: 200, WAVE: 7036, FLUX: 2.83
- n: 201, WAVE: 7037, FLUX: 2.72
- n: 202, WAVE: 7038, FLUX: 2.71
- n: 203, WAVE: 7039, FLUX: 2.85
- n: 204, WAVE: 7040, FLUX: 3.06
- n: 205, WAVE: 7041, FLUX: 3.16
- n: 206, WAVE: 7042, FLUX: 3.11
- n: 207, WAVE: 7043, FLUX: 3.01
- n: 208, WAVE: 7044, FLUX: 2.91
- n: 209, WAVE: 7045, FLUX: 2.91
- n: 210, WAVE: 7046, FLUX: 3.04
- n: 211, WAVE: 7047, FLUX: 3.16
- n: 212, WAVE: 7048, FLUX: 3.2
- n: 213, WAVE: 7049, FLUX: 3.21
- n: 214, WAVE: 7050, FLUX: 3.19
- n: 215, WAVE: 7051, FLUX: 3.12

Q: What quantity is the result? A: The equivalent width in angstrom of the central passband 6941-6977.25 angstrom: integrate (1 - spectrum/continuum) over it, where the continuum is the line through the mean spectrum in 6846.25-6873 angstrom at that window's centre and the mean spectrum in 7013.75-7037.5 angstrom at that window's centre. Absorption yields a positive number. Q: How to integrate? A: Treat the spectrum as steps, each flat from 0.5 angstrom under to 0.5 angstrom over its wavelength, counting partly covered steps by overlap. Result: 0.5 angstrom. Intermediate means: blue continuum 3.15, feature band 2.97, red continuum 2.92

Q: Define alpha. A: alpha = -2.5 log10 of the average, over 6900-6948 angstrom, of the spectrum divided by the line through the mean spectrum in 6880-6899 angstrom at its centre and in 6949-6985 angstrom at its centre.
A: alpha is 0.025 mag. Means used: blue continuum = 3.16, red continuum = 3.02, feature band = 3.02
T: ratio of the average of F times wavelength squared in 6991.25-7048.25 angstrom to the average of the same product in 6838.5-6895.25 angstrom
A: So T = 1.0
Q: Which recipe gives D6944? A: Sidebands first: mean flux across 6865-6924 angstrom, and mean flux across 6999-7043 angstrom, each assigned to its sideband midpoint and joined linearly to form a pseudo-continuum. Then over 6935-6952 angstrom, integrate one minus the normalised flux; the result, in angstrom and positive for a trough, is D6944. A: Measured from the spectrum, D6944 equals 0.3 angstrom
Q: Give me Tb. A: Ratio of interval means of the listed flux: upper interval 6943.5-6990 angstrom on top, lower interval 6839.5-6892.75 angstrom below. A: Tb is 0.98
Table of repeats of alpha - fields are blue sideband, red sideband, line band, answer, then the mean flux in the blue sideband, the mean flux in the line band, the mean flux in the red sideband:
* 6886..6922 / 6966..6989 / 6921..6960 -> 0.03 mag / 3.06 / 2.98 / 3.09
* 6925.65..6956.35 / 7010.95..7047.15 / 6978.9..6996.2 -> -0.02 mag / 2.99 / 3.03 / 2.97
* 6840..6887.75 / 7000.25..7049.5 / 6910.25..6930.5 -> 0.01 mag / 3.08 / 3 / 2.95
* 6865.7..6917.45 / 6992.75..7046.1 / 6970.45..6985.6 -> -0.03 mag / 3.09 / 3.05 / 2.93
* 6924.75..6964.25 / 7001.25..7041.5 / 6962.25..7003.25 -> -0.03 mag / 2.99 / 3.04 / 2.93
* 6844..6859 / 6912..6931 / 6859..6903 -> -0.01 mag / 3.1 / 3.09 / 2.99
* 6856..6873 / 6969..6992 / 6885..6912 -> 0.01 mag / 3.16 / 3.1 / 3.05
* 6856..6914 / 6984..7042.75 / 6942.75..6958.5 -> 0.07 mag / 3.09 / 2.84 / 2.95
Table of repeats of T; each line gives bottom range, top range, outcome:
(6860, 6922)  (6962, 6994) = 1.03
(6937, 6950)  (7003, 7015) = 1.04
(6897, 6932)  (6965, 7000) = 1.03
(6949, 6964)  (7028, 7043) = 1.05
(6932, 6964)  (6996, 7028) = 1.00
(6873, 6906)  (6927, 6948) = 1.02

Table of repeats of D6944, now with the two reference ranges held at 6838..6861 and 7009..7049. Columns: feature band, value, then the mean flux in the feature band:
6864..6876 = -0.7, 3.2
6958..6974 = -0.5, 3.08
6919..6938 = -0.4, 3.07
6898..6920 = 0.0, 3.01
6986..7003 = 0.3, 2.94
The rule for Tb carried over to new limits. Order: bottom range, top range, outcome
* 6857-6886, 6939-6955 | 0.93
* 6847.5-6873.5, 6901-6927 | 0.95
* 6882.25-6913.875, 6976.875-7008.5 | 0.95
